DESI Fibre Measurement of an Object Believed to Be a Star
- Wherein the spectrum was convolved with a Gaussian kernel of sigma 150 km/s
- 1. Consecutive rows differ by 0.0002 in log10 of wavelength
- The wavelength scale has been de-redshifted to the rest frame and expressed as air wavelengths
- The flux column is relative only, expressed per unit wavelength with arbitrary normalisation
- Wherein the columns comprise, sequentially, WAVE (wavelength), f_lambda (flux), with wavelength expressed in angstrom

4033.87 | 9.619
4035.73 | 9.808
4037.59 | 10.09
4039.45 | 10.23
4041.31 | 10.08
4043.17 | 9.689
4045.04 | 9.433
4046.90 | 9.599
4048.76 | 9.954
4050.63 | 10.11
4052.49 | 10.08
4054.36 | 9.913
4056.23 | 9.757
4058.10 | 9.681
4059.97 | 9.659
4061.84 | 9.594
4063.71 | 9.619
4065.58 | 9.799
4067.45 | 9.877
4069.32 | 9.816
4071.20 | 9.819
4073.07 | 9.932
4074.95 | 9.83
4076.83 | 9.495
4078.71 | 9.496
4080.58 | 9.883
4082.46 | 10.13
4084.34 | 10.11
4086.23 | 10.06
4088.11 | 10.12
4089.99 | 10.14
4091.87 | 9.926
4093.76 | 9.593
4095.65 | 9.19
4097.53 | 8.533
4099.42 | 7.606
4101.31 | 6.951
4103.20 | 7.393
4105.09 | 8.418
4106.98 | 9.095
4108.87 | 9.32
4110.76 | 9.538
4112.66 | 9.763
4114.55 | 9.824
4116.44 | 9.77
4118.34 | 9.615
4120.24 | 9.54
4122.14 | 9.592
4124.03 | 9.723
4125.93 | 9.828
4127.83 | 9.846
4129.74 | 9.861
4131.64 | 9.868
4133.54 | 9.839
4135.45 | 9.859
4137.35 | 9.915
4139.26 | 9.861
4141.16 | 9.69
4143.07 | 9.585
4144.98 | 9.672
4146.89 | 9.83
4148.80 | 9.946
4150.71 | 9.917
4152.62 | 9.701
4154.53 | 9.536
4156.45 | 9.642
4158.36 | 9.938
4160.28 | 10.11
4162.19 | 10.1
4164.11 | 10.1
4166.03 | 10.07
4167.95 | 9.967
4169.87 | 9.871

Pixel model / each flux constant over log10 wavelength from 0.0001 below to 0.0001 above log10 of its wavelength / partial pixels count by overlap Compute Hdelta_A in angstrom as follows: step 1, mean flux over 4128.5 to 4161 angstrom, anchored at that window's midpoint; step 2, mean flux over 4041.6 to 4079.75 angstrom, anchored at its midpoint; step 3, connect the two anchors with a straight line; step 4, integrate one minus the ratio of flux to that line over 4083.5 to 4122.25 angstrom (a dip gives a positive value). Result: 2.19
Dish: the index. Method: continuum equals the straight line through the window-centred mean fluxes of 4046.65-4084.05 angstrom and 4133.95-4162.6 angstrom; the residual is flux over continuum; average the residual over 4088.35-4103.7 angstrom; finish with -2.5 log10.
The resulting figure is 0.12 mag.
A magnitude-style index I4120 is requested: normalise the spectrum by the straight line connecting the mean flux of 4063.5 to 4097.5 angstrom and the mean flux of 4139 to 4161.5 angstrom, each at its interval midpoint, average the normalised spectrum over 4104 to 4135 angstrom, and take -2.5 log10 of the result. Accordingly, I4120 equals 0.02 mag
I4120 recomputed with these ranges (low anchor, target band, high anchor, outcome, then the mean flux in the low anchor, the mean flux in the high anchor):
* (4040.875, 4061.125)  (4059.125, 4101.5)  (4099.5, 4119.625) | -0.02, 9.8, 8.92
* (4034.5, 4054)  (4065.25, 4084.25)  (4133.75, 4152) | 0.01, 9.9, 9.81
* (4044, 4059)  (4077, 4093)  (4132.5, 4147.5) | -0.02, 9.81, 9.78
